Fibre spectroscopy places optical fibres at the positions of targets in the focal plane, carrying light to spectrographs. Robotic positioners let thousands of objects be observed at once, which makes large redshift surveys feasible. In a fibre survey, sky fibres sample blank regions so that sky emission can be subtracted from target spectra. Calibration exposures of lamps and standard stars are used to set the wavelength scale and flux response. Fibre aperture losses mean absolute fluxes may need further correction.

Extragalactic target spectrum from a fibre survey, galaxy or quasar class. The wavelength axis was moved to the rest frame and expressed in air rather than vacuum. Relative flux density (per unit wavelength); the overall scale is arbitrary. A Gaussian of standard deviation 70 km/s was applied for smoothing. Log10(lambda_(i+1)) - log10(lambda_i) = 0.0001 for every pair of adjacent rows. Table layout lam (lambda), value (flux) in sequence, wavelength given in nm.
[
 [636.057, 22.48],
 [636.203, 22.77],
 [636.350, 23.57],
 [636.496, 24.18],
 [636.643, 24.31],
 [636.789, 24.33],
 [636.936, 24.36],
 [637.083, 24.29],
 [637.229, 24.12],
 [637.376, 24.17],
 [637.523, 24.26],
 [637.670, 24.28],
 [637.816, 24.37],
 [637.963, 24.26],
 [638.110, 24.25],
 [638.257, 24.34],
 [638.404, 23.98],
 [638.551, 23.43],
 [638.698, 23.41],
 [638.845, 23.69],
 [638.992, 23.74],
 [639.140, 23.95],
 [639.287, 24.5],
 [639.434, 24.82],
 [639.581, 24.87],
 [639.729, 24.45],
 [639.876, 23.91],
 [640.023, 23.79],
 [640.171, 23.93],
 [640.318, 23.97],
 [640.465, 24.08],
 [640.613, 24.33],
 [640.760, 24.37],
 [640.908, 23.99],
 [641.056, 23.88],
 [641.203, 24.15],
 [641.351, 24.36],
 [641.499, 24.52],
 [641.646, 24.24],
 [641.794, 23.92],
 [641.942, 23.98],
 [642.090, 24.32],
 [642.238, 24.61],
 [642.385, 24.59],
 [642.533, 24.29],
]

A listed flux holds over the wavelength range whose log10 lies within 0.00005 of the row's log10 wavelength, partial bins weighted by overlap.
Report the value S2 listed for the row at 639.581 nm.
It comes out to 24.87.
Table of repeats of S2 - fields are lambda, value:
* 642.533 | 24.29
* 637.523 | 24.26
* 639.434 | 24.82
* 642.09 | 24.32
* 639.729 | 24.45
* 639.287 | 24.5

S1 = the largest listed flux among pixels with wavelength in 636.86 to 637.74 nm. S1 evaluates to 24.36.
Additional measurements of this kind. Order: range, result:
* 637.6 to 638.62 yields 24.37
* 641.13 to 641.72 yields 24.52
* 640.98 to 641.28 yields 24.15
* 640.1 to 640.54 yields 24.08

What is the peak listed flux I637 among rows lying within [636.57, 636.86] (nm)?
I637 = 24.33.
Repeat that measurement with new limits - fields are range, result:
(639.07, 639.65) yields 24.87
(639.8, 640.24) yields 23.93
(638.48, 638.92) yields 23.69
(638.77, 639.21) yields 23.95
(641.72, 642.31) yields 24.61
